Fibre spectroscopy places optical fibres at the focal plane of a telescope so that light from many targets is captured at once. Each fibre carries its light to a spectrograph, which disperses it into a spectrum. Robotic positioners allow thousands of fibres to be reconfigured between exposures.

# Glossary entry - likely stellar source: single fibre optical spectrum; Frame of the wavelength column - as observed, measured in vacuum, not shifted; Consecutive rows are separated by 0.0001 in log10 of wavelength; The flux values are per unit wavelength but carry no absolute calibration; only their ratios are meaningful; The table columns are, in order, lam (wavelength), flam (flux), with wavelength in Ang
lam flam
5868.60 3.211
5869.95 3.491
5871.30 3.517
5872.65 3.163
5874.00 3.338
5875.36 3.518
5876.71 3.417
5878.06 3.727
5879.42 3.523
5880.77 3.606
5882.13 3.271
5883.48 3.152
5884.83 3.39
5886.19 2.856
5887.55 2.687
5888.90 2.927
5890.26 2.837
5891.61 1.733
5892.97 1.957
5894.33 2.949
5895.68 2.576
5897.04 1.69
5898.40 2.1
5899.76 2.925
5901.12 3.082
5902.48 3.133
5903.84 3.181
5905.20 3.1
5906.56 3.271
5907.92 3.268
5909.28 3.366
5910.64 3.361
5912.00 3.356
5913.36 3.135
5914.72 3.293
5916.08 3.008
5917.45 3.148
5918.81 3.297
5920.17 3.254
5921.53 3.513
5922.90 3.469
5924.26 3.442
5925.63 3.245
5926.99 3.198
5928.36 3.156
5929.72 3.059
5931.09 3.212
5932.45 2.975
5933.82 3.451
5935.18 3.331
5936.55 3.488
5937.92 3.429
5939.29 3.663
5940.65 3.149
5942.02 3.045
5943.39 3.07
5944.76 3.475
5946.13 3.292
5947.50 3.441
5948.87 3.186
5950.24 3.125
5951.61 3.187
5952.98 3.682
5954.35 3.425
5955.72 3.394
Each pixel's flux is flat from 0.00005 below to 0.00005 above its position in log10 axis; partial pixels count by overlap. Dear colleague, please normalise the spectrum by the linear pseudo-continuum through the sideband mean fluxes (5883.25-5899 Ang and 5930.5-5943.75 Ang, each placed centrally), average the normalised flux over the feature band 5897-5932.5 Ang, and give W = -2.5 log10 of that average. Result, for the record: -0.078 mag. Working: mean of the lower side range 2.56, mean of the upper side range 3.29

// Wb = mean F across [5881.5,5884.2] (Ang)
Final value 3.22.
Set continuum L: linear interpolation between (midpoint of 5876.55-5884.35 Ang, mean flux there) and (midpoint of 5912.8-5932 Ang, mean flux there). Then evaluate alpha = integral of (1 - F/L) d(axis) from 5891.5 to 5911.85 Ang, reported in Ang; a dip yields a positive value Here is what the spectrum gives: 3.1 Ang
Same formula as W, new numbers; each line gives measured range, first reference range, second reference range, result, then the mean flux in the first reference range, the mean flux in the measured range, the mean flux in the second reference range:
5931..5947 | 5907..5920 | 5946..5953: -0.01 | 3.25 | 3.3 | 3.29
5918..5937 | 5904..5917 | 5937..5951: -0.01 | 3.24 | 3.29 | 3.29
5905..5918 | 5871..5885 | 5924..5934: 0.01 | 3.42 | 3.24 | 3.19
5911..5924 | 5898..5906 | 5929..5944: -0.07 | 2.95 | 3.28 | 3.26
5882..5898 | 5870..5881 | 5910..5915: 0.28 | 3.47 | 2.64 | 3.29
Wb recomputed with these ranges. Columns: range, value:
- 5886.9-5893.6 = 2.43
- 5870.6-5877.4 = 3.39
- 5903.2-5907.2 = 3.18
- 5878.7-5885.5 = 3.39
